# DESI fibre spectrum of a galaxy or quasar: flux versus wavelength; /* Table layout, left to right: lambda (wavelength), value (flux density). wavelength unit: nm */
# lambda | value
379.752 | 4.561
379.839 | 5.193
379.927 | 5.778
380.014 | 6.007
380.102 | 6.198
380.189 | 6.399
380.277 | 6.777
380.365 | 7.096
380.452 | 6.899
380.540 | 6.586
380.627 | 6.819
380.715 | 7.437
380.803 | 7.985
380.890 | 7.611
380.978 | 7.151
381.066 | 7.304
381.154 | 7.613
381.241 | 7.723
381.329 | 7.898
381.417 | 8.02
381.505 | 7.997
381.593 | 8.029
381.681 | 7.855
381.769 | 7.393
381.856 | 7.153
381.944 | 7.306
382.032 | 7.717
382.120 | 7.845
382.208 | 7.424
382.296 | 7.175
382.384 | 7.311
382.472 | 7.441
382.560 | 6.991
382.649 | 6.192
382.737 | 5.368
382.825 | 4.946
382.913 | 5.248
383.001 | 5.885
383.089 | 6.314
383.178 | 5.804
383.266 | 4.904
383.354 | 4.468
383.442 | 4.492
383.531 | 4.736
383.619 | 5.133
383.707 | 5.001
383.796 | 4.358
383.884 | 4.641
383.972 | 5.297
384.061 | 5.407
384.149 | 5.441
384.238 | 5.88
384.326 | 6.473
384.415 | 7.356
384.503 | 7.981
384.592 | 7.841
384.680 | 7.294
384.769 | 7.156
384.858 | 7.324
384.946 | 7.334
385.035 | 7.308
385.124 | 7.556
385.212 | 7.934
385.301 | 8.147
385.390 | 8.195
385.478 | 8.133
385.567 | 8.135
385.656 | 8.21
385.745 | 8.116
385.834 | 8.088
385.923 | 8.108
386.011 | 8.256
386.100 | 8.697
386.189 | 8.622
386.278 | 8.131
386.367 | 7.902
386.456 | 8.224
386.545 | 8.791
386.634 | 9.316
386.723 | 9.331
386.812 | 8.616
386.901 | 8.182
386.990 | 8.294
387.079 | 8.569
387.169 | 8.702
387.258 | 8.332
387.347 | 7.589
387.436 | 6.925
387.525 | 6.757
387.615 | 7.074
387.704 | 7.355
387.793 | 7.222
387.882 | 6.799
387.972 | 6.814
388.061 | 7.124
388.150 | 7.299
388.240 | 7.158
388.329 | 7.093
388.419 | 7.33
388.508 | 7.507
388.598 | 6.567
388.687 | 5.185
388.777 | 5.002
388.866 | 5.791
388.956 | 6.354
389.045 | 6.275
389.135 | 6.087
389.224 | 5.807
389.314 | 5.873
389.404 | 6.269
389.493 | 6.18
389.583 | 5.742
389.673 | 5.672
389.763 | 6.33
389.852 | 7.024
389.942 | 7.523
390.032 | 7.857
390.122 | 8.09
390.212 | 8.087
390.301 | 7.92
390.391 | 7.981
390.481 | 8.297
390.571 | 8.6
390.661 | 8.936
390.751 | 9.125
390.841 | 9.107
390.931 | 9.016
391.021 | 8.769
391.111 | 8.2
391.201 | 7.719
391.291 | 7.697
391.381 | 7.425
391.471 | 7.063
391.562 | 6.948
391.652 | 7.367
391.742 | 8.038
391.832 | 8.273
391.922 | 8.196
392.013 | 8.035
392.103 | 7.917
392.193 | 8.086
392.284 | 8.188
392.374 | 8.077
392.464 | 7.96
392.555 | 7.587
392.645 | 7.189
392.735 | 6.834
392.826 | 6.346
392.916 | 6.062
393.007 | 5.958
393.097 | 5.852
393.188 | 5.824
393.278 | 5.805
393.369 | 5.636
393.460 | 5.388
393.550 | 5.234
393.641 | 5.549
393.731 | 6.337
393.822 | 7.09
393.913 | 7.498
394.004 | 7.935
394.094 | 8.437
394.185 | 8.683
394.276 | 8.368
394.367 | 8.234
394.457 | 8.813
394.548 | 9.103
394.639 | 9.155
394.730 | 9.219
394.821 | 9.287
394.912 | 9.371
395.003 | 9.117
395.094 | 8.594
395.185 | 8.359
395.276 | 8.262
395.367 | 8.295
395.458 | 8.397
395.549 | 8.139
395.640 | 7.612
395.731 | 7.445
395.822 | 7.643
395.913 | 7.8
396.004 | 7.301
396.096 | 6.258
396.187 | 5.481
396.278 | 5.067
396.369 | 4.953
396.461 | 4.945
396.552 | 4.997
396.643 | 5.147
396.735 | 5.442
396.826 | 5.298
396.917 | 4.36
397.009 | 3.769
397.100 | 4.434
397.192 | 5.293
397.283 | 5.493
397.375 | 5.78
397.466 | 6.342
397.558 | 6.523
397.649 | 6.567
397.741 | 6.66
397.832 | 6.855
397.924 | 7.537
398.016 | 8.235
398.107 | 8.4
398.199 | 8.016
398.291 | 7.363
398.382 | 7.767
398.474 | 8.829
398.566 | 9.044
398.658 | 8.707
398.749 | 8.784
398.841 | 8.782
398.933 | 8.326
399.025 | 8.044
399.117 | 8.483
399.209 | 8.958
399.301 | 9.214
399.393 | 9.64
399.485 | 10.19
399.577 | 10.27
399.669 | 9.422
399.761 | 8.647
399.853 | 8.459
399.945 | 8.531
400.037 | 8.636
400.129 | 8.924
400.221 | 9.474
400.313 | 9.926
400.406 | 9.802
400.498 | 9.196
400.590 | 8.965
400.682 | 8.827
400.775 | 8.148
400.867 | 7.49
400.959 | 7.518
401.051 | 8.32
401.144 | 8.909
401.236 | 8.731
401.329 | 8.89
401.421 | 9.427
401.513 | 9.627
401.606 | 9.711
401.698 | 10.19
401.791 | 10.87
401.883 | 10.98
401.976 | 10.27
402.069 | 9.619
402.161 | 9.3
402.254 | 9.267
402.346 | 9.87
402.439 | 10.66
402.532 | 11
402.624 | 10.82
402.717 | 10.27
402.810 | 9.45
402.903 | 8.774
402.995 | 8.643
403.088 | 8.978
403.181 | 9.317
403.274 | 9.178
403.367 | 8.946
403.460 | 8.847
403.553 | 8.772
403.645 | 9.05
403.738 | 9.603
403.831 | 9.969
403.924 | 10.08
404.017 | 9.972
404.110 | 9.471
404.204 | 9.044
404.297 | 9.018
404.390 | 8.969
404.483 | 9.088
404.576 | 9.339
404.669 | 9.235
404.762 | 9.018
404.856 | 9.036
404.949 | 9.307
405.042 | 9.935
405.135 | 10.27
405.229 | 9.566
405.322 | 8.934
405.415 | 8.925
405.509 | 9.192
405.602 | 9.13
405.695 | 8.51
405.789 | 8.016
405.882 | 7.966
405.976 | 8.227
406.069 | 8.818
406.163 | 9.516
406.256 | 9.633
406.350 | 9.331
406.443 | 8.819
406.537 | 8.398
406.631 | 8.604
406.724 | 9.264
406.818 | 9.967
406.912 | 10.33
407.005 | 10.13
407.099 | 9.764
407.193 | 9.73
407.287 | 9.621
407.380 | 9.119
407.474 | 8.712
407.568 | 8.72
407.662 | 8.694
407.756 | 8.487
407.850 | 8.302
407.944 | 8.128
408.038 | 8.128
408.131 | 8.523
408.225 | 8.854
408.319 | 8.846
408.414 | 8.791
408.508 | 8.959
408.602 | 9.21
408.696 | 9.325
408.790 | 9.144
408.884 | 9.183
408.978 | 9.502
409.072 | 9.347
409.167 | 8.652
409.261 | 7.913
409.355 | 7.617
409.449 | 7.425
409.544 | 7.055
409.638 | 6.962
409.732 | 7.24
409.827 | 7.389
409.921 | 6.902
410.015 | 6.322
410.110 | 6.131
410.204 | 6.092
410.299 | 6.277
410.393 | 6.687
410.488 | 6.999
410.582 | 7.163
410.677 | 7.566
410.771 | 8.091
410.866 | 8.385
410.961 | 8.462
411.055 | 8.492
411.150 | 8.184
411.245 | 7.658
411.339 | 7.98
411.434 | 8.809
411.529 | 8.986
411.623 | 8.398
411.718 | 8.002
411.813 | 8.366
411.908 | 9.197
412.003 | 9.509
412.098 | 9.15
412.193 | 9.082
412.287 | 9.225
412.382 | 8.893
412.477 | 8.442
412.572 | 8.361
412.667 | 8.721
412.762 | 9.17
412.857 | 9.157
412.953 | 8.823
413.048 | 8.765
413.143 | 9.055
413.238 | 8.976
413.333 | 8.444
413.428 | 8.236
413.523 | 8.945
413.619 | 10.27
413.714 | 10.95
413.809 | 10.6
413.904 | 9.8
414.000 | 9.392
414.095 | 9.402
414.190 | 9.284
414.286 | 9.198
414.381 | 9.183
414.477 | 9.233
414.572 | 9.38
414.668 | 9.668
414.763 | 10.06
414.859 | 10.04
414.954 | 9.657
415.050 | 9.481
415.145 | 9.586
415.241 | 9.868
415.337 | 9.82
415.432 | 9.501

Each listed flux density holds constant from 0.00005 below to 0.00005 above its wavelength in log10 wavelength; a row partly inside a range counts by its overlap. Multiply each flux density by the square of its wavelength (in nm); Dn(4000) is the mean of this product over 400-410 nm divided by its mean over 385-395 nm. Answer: 1.29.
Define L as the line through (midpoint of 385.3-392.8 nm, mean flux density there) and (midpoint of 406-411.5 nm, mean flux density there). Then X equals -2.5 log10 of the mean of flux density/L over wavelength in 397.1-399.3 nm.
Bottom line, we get 0.056 mag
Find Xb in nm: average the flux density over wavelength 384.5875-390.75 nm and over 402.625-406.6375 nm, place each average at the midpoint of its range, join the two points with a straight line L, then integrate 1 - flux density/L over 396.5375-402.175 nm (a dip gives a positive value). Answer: 0.34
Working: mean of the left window 7.49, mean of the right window 9.17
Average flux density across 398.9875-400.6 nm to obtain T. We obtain 9.16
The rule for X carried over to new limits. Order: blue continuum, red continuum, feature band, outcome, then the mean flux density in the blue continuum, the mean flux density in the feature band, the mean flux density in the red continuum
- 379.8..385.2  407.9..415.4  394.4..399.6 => 0.02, 6.62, 7.47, 8.63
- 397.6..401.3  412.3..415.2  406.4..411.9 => 0.09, 8.57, 8.33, 9.3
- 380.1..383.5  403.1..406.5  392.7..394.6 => 0.16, 6.84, 6.91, 9.16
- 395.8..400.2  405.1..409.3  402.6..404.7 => -0.12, 7.3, 9.32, 9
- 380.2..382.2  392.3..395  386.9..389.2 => 0.06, 7.45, 7.02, 7.38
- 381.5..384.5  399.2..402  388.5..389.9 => 0.20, 6.21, 6.07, 9.23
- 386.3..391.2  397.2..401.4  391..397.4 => 0.11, 7.45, 7.1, 8.33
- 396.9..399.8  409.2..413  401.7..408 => -0.19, 7.68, 9.33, 7.99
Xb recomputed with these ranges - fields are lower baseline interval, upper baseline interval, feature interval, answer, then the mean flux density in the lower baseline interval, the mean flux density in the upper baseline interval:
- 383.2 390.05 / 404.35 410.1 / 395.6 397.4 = 0.49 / 7.01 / 8.77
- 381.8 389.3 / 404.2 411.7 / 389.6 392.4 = -0.20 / 6.99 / 8.55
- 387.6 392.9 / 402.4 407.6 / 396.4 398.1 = 0.50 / 7.31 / 9.3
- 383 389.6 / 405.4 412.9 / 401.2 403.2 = -0.43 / 6.99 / 8.48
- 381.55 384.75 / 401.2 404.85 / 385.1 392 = -0.44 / 6.29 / 9.54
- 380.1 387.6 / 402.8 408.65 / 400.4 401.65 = -0.02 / 7.17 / 9.1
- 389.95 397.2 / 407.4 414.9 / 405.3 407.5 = -0.24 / 7.33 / 8.55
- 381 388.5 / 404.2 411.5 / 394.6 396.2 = -0.07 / 7.18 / 8.55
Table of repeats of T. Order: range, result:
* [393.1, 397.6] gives 6.88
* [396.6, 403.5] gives 8.45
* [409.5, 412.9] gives 7.99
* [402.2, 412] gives 8.76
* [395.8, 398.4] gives 6.17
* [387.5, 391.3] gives 7.18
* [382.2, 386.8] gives 6.93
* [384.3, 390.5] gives 7.43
